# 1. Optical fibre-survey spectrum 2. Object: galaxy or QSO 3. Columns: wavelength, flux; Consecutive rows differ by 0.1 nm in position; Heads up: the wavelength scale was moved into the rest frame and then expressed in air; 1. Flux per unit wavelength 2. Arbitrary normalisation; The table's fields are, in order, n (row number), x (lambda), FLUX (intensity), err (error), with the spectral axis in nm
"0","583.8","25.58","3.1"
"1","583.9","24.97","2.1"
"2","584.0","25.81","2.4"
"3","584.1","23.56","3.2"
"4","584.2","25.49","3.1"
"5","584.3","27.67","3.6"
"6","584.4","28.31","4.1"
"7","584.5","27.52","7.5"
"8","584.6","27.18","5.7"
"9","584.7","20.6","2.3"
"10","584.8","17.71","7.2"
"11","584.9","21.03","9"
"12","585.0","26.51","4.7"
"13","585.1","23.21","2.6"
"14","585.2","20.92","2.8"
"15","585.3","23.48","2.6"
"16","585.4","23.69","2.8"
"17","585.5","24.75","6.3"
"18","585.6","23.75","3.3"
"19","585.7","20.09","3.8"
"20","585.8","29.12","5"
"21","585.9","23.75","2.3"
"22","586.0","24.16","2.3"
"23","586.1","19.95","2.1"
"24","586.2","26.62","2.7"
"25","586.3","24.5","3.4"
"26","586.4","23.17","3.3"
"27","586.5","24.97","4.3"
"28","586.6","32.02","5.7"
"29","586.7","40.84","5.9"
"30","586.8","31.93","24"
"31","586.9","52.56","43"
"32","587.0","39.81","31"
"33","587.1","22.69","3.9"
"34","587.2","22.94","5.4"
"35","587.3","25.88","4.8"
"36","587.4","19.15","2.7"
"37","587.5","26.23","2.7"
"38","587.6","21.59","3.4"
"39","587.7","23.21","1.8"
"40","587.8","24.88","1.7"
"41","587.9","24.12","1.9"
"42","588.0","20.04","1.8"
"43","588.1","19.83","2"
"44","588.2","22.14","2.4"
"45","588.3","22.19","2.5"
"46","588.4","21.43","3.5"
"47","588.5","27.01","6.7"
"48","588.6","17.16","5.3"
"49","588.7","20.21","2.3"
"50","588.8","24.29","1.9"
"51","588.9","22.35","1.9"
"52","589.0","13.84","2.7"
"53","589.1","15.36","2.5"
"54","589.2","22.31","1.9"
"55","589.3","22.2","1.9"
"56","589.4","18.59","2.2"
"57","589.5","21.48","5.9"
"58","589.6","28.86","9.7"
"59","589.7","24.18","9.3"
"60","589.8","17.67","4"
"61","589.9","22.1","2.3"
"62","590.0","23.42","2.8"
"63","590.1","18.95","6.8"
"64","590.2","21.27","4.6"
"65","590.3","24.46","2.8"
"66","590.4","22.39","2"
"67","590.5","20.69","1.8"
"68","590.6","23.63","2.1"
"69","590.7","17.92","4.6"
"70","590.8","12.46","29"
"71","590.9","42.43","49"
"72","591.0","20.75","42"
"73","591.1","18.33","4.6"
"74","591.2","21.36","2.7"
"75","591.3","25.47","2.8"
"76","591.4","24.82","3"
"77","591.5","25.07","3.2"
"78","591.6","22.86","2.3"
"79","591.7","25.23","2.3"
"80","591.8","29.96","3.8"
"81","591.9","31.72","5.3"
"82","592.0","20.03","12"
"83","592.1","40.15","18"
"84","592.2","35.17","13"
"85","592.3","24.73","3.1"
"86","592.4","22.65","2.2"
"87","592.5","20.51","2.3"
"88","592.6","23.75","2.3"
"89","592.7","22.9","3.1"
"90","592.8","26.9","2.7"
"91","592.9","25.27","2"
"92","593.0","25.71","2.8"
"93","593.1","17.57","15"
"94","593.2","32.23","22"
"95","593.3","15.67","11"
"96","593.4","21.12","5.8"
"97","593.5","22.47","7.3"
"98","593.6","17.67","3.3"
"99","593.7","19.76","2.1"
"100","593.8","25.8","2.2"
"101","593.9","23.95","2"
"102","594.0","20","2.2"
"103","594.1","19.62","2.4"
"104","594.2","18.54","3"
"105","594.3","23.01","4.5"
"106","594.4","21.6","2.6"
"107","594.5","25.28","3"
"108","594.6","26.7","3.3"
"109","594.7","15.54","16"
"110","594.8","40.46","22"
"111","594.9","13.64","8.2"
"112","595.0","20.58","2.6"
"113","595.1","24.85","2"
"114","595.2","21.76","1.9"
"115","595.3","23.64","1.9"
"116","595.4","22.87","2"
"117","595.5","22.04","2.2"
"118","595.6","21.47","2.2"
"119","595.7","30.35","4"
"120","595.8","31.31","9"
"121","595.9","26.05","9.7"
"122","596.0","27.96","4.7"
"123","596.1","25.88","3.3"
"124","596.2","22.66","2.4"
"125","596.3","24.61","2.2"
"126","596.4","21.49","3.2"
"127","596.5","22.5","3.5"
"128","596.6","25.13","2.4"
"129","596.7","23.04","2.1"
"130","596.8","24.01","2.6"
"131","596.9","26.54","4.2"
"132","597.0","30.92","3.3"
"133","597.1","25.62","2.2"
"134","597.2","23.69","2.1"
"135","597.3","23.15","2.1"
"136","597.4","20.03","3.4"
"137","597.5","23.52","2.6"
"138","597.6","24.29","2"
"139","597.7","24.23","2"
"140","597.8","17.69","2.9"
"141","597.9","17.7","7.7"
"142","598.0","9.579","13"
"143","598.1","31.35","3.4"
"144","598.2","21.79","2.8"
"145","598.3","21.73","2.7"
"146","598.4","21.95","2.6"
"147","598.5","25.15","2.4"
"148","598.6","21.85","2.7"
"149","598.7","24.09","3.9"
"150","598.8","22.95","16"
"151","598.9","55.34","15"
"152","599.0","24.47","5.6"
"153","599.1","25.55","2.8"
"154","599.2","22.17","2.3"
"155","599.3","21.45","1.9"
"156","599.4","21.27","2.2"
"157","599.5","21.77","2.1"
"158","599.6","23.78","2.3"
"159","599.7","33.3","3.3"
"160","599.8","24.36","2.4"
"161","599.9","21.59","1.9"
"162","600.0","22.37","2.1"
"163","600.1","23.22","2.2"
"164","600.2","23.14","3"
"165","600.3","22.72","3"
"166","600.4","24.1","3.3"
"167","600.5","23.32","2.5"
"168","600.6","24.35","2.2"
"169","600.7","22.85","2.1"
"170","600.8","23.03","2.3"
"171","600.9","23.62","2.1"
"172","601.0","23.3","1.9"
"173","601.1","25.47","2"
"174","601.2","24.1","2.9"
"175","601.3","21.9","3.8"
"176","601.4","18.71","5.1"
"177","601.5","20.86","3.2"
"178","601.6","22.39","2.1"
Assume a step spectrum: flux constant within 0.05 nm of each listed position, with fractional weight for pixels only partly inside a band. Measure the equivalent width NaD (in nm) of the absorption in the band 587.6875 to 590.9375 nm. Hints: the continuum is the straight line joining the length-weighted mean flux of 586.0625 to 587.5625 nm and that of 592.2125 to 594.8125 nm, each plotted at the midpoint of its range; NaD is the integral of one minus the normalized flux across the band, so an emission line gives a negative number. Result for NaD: 0.589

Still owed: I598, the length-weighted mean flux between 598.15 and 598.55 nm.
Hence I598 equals 22.7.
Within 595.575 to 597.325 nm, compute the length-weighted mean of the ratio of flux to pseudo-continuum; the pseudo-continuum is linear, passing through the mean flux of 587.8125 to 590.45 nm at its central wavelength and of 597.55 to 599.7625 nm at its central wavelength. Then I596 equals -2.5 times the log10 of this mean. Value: -0.08 mag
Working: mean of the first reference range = 21.5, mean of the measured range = 25.4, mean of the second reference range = 24.2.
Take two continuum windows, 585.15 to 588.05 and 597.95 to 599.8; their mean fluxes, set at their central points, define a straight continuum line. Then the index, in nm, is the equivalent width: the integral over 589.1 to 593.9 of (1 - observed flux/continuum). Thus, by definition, 0.41 nm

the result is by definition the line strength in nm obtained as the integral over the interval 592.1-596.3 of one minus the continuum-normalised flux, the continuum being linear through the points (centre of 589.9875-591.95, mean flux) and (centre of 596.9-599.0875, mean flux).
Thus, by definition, 0.03 nm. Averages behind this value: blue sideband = 23.7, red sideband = 24.4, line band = 23.9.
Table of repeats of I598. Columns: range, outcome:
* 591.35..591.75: 24.5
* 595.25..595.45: 23.3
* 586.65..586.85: 36.4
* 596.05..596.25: 24.3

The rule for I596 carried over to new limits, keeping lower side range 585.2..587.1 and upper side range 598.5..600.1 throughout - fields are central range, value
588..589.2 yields 0.315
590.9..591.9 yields 0.081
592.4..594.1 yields 0.187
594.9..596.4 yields 0.088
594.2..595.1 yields 0.145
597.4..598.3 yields 0.216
